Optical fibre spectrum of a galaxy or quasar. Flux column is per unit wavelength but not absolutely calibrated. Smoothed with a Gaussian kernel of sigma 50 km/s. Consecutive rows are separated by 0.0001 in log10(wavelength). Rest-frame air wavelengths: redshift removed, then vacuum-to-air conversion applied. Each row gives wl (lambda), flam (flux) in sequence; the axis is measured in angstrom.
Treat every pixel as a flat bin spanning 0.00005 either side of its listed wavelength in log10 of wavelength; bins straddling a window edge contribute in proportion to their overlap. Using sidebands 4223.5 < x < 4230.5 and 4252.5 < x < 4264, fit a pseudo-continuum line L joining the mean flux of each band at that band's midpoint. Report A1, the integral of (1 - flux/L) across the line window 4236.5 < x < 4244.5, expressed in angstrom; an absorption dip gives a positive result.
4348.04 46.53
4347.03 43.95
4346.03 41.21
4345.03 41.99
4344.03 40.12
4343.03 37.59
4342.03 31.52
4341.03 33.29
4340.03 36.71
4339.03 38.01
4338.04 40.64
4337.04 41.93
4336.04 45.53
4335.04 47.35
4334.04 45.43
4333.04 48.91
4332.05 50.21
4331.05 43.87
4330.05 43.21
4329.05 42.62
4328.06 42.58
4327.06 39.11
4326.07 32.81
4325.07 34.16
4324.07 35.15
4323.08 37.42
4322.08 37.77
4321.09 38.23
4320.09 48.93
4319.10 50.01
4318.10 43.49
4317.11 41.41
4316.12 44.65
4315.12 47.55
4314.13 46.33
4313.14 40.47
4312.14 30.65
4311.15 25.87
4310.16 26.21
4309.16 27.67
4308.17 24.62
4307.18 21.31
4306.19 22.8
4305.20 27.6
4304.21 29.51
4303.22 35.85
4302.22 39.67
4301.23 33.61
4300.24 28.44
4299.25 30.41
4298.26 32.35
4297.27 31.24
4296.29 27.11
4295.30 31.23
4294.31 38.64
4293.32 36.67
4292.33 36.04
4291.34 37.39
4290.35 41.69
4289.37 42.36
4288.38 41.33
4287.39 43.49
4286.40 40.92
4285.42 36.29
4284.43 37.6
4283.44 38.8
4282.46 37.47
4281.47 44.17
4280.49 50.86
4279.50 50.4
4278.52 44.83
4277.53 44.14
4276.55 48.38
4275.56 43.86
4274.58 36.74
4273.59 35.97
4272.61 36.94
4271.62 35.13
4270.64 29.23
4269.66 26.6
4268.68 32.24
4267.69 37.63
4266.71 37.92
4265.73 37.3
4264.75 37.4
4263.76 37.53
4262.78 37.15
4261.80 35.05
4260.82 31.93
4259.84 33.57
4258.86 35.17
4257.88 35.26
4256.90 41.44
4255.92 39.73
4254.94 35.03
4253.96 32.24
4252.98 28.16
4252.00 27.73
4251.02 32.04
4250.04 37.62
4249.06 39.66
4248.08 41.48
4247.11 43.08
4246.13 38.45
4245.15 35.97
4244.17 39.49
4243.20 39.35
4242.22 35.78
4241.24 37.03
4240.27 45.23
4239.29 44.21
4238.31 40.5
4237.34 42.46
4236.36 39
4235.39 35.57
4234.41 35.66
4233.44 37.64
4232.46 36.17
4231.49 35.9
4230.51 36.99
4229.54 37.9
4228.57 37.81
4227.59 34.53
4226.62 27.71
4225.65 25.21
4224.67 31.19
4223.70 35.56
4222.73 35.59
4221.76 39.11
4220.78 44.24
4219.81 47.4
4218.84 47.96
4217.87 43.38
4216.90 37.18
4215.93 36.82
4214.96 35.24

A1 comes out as -1.5 angstrom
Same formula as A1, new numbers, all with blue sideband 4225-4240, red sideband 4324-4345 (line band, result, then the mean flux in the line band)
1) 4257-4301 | 1.2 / 37.4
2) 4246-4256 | 0.4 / 35.7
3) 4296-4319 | 3.6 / 33.3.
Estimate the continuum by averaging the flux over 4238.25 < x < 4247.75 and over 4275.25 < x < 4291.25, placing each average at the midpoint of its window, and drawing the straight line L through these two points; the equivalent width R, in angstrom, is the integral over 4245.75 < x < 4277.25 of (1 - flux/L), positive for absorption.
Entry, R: 3.8 angstrom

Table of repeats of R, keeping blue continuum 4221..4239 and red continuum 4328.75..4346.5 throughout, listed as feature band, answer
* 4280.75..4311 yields 4.1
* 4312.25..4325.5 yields -0.3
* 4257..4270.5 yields 1.0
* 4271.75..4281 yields -1.1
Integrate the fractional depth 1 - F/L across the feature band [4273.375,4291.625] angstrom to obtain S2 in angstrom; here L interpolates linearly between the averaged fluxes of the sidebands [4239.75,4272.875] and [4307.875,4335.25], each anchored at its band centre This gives -2.2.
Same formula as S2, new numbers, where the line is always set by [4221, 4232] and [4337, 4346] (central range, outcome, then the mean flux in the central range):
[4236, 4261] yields -1.6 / 37.4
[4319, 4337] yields -2.2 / 42.2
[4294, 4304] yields 1.1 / 32.7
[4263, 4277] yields -0.3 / 36.6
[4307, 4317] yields 0.8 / 34.2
